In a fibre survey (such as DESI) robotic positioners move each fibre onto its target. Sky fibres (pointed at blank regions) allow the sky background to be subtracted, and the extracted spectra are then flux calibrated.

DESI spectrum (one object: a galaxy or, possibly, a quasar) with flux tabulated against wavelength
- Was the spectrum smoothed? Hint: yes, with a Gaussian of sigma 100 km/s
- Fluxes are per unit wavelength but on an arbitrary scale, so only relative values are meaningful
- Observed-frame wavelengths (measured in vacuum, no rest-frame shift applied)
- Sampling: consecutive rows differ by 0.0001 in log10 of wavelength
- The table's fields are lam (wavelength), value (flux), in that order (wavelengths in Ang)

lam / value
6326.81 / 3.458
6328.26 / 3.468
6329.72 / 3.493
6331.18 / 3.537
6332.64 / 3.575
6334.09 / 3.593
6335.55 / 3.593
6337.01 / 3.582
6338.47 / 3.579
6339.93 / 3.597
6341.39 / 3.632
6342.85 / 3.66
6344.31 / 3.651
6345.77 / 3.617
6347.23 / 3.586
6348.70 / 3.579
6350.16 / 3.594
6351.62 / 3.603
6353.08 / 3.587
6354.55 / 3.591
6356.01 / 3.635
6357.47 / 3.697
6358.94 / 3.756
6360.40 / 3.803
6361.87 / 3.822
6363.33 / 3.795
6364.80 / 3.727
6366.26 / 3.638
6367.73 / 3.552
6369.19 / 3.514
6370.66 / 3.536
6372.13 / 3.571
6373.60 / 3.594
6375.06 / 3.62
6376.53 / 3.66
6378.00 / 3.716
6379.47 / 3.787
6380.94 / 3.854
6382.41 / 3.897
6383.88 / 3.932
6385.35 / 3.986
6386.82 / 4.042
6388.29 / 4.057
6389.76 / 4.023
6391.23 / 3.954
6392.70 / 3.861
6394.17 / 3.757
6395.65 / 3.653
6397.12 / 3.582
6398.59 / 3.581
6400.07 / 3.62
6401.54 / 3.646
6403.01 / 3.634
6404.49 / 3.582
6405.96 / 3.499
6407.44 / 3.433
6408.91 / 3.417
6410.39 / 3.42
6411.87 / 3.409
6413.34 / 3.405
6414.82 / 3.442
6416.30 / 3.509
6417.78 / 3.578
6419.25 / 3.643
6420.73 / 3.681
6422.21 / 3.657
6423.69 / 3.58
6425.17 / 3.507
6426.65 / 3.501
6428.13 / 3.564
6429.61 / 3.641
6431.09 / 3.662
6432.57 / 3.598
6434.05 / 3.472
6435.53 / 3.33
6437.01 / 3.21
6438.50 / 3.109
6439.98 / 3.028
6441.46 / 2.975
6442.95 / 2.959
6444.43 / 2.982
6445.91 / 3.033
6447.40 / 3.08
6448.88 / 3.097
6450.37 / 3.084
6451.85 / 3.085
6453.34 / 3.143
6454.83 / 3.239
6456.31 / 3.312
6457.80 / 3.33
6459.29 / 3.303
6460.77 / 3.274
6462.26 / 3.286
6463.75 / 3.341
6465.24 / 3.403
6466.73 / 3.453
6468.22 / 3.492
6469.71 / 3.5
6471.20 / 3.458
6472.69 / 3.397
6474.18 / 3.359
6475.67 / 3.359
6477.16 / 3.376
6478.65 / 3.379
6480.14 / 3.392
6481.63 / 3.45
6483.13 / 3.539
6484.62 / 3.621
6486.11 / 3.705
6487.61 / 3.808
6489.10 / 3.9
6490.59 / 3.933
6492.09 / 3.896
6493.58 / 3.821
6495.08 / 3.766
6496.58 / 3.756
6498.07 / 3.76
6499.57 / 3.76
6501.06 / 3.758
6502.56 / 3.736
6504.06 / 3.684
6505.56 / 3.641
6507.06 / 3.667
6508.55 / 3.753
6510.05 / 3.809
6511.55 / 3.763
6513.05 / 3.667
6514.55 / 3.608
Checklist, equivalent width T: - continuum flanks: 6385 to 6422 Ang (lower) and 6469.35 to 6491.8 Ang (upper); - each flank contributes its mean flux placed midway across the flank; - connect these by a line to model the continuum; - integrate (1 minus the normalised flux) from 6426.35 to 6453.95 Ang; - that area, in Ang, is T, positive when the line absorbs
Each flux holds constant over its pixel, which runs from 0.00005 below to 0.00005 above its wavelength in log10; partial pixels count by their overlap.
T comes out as 2.8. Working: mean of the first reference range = 3.65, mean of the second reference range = 3.55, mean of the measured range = 3.24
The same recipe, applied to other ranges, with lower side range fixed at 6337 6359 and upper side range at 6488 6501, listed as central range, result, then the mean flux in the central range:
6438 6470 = 4.8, 3.2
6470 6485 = 1.5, 3.43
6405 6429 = 1.3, 3.52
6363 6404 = -0.8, 3.74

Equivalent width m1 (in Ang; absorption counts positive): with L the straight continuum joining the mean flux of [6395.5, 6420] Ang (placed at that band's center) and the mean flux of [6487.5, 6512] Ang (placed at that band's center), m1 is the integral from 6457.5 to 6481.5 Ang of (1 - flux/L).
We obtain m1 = 2.0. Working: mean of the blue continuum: 3.53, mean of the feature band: 3.38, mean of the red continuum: 3.78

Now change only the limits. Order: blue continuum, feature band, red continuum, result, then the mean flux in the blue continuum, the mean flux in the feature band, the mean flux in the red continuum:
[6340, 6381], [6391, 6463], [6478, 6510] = 5.23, 3.65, 3.41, 3.7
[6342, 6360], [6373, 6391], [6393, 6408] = -1.17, 3.63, 3.85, 3.61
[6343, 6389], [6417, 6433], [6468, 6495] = 0.19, 3.71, 3.6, 3.58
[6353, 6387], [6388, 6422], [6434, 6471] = -1.09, 3.72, 3.62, 3.22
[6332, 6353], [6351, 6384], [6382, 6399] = 0.47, 3.6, 3.69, 3.87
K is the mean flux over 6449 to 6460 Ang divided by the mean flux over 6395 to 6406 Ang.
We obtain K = 0.89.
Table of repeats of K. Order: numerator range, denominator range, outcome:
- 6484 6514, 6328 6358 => 1.05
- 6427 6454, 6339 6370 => 0.89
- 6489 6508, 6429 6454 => 1.18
